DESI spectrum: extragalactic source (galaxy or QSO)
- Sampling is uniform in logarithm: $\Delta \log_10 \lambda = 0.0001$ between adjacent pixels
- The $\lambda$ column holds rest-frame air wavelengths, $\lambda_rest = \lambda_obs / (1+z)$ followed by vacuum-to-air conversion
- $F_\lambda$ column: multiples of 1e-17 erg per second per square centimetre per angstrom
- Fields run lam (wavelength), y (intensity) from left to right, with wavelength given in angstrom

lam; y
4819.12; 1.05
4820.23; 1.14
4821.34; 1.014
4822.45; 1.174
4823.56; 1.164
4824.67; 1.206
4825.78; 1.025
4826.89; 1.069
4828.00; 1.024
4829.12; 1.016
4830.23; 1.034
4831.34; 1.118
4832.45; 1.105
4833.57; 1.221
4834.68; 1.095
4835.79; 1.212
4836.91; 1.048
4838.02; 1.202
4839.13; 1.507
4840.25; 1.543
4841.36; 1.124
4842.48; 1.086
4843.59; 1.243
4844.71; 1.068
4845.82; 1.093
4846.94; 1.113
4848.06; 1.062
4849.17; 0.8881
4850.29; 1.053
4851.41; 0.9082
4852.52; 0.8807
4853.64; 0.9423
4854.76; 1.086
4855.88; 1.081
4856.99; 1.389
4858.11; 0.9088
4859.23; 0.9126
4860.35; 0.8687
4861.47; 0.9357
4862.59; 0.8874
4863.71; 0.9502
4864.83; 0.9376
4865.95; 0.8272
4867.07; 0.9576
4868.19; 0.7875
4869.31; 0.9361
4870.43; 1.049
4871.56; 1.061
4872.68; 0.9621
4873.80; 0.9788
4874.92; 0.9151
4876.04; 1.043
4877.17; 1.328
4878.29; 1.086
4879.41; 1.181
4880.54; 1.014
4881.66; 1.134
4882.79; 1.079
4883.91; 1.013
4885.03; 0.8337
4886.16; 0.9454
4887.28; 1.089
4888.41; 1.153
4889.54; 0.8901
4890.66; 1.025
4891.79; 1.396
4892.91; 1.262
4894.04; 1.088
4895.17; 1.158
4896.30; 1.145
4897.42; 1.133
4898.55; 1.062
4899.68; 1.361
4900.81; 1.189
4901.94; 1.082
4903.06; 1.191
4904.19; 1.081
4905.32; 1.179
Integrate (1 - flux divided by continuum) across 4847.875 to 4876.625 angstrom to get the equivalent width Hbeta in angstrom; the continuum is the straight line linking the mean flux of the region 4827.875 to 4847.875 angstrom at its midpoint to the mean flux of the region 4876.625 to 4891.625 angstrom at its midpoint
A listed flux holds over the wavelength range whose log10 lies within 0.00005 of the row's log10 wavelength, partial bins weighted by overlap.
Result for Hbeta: 3.7 angstrom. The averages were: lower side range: 1.16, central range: 0.969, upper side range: 1.07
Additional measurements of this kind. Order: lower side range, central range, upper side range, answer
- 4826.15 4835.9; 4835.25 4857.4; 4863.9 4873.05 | -2.0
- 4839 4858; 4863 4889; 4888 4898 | 2.7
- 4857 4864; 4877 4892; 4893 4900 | 0.2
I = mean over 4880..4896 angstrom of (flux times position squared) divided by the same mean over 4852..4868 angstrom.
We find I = 1.13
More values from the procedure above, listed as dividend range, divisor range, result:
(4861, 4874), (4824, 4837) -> 0.87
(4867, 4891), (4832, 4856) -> 0.93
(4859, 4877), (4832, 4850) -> 0.82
